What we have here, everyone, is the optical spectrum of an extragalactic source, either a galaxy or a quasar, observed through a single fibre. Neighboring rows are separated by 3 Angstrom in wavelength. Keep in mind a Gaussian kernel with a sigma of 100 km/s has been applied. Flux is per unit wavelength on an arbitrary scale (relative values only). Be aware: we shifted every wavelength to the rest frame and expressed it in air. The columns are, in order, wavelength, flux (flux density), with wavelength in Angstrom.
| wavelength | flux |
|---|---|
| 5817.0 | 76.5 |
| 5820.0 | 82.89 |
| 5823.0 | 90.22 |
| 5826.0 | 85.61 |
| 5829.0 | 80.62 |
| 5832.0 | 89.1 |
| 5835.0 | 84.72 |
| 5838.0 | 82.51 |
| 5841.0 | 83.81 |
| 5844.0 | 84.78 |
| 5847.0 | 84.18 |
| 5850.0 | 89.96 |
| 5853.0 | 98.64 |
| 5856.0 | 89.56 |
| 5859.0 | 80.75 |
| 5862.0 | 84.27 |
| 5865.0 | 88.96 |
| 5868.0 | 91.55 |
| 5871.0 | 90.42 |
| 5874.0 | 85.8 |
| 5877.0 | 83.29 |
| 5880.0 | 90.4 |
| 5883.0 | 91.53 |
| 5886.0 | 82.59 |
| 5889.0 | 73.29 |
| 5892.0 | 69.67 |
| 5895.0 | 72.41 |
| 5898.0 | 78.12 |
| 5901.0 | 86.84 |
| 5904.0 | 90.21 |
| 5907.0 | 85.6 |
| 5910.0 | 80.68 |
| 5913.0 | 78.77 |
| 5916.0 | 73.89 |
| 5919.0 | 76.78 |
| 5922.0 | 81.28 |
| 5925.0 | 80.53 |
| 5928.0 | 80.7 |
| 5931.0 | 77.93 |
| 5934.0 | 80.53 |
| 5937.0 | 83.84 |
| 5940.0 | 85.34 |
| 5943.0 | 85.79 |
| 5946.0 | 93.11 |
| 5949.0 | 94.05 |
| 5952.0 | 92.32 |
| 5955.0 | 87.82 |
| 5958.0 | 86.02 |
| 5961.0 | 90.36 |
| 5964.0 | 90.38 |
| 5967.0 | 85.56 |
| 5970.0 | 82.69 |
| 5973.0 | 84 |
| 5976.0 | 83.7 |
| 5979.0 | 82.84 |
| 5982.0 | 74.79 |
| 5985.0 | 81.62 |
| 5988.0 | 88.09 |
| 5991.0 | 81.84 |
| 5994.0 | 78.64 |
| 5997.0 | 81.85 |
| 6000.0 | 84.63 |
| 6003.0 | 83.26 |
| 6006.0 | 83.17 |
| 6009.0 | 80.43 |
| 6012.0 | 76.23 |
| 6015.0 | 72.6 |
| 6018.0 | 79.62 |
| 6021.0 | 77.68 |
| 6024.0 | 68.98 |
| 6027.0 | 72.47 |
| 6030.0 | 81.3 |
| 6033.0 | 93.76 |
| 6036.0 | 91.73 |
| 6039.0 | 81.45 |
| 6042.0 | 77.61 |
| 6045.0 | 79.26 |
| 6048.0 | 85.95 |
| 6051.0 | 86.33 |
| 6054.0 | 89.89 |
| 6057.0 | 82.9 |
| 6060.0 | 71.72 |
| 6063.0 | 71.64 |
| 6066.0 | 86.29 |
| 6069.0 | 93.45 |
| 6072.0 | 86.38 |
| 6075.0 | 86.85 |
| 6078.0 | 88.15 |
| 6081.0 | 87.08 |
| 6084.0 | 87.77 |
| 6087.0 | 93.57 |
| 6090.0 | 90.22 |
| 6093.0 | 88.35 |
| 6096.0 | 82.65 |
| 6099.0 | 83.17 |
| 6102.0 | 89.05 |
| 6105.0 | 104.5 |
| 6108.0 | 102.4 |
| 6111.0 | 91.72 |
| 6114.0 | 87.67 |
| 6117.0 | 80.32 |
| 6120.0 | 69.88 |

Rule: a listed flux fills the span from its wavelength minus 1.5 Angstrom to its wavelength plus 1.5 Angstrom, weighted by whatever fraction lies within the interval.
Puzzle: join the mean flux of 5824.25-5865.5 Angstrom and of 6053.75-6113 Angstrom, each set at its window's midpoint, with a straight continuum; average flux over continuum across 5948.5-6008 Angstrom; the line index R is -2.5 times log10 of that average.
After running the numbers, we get 0.03 mag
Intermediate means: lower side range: 86.2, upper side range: 87.8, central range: 84.7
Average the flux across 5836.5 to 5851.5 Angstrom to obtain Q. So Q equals 85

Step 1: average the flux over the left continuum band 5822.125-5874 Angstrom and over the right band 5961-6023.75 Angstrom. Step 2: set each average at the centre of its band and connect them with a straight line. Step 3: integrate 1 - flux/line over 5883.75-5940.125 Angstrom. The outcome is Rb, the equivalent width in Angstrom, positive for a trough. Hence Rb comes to 3.1 Angstrom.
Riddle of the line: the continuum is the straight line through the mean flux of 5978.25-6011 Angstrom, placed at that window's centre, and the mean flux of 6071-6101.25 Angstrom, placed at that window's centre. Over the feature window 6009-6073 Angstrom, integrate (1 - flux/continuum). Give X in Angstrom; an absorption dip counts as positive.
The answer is 2.6 Angstrom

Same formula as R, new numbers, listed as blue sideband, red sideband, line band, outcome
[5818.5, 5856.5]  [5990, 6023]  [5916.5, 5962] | -0.030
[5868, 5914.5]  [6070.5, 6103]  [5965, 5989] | 0.026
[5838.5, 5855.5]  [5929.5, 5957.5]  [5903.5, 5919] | 0.082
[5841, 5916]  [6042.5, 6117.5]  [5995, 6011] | 0.048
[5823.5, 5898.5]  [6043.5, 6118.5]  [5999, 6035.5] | 0.087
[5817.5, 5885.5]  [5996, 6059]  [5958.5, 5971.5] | -0.049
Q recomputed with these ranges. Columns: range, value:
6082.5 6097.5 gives 88.5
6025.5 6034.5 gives 82.5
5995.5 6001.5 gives 83.2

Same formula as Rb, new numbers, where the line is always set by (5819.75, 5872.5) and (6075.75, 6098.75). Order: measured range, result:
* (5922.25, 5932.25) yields 0.8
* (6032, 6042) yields 0.1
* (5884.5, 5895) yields 1.5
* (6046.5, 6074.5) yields 1.2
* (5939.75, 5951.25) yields -0.4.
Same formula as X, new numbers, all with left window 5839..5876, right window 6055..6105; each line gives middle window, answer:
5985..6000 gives 0.70 Angstrom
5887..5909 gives 1.96 Angstrom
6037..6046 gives 0.66 Angstrom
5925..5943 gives 1.07 Angstrom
